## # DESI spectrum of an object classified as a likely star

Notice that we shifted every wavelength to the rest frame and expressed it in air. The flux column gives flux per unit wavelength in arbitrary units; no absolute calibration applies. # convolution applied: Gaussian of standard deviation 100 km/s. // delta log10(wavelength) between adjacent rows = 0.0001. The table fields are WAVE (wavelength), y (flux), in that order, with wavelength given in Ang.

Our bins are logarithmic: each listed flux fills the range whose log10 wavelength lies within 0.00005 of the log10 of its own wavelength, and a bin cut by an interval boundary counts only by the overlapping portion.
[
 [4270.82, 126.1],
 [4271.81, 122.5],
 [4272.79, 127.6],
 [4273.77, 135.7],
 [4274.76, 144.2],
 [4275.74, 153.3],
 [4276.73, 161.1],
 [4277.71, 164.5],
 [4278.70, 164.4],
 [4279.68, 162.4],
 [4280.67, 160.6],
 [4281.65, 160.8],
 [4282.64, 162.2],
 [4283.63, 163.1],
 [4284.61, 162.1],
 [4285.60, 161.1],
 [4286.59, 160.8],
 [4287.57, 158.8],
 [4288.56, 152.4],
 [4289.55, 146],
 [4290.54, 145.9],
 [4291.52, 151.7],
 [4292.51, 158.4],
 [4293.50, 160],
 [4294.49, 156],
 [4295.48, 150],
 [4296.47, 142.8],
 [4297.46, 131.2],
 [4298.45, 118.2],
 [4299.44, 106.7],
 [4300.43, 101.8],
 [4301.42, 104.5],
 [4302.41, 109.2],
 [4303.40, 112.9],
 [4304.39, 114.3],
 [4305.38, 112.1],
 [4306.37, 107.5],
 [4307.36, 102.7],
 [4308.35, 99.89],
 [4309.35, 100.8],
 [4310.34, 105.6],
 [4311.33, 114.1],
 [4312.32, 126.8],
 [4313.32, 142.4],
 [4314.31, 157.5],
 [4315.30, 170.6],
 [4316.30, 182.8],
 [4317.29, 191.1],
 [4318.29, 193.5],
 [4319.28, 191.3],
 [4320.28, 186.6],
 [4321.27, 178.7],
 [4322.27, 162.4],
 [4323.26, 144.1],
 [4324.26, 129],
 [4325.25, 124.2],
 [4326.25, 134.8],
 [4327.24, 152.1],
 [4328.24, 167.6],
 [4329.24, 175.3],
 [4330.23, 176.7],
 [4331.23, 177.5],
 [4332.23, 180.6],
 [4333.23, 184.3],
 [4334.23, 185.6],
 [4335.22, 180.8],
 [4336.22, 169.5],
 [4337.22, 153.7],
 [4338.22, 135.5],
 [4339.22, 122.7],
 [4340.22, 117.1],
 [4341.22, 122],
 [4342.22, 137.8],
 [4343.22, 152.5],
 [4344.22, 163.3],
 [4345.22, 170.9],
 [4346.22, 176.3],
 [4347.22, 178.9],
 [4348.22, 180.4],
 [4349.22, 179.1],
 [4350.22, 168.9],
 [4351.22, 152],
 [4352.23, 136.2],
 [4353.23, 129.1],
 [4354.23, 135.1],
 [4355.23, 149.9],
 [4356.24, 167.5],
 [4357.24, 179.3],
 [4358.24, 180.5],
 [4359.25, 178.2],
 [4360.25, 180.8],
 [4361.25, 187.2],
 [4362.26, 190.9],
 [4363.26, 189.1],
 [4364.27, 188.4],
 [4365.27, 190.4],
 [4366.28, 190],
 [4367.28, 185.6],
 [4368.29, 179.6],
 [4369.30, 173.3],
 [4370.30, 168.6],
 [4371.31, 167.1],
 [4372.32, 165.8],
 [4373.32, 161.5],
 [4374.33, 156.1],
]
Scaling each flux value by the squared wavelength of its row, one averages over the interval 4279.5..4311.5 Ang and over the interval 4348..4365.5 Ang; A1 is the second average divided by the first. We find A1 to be 1.30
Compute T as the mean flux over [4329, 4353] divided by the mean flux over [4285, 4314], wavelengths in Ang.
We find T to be 1.24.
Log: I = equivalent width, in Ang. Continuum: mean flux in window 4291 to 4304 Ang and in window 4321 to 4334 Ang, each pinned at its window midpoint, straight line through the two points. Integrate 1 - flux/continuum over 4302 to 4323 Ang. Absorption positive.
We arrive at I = 0.8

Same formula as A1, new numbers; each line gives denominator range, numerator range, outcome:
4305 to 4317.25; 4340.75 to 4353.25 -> 1.25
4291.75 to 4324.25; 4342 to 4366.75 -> 1.25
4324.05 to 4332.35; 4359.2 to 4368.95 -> 1.20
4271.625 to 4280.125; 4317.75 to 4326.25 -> 1.11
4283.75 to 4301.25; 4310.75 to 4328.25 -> 1.11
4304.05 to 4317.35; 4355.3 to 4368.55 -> 1.45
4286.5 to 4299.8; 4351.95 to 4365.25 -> 1.20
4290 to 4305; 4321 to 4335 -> 1.26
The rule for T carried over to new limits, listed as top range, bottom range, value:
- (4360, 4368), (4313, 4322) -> 1.06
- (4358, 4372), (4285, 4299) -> 1.22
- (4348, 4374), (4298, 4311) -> 1.59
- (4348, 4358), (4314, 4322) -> 0.87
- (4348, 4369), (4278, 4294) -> 1.09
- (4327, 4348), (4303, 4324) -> 1.13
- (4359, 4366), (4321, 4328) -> 1.28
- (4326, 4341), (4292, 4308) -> 1.29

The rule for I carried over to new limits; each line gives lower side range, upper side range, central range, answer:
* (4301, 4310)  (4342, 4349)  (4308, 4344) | -4.5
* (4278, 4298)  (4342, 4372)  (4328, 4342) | 0.5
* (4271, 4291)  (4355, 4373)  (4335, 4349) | 1.4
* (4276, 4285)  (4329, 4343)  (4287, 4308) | 4.0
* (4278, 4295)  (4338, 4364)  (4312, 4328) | -0.2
